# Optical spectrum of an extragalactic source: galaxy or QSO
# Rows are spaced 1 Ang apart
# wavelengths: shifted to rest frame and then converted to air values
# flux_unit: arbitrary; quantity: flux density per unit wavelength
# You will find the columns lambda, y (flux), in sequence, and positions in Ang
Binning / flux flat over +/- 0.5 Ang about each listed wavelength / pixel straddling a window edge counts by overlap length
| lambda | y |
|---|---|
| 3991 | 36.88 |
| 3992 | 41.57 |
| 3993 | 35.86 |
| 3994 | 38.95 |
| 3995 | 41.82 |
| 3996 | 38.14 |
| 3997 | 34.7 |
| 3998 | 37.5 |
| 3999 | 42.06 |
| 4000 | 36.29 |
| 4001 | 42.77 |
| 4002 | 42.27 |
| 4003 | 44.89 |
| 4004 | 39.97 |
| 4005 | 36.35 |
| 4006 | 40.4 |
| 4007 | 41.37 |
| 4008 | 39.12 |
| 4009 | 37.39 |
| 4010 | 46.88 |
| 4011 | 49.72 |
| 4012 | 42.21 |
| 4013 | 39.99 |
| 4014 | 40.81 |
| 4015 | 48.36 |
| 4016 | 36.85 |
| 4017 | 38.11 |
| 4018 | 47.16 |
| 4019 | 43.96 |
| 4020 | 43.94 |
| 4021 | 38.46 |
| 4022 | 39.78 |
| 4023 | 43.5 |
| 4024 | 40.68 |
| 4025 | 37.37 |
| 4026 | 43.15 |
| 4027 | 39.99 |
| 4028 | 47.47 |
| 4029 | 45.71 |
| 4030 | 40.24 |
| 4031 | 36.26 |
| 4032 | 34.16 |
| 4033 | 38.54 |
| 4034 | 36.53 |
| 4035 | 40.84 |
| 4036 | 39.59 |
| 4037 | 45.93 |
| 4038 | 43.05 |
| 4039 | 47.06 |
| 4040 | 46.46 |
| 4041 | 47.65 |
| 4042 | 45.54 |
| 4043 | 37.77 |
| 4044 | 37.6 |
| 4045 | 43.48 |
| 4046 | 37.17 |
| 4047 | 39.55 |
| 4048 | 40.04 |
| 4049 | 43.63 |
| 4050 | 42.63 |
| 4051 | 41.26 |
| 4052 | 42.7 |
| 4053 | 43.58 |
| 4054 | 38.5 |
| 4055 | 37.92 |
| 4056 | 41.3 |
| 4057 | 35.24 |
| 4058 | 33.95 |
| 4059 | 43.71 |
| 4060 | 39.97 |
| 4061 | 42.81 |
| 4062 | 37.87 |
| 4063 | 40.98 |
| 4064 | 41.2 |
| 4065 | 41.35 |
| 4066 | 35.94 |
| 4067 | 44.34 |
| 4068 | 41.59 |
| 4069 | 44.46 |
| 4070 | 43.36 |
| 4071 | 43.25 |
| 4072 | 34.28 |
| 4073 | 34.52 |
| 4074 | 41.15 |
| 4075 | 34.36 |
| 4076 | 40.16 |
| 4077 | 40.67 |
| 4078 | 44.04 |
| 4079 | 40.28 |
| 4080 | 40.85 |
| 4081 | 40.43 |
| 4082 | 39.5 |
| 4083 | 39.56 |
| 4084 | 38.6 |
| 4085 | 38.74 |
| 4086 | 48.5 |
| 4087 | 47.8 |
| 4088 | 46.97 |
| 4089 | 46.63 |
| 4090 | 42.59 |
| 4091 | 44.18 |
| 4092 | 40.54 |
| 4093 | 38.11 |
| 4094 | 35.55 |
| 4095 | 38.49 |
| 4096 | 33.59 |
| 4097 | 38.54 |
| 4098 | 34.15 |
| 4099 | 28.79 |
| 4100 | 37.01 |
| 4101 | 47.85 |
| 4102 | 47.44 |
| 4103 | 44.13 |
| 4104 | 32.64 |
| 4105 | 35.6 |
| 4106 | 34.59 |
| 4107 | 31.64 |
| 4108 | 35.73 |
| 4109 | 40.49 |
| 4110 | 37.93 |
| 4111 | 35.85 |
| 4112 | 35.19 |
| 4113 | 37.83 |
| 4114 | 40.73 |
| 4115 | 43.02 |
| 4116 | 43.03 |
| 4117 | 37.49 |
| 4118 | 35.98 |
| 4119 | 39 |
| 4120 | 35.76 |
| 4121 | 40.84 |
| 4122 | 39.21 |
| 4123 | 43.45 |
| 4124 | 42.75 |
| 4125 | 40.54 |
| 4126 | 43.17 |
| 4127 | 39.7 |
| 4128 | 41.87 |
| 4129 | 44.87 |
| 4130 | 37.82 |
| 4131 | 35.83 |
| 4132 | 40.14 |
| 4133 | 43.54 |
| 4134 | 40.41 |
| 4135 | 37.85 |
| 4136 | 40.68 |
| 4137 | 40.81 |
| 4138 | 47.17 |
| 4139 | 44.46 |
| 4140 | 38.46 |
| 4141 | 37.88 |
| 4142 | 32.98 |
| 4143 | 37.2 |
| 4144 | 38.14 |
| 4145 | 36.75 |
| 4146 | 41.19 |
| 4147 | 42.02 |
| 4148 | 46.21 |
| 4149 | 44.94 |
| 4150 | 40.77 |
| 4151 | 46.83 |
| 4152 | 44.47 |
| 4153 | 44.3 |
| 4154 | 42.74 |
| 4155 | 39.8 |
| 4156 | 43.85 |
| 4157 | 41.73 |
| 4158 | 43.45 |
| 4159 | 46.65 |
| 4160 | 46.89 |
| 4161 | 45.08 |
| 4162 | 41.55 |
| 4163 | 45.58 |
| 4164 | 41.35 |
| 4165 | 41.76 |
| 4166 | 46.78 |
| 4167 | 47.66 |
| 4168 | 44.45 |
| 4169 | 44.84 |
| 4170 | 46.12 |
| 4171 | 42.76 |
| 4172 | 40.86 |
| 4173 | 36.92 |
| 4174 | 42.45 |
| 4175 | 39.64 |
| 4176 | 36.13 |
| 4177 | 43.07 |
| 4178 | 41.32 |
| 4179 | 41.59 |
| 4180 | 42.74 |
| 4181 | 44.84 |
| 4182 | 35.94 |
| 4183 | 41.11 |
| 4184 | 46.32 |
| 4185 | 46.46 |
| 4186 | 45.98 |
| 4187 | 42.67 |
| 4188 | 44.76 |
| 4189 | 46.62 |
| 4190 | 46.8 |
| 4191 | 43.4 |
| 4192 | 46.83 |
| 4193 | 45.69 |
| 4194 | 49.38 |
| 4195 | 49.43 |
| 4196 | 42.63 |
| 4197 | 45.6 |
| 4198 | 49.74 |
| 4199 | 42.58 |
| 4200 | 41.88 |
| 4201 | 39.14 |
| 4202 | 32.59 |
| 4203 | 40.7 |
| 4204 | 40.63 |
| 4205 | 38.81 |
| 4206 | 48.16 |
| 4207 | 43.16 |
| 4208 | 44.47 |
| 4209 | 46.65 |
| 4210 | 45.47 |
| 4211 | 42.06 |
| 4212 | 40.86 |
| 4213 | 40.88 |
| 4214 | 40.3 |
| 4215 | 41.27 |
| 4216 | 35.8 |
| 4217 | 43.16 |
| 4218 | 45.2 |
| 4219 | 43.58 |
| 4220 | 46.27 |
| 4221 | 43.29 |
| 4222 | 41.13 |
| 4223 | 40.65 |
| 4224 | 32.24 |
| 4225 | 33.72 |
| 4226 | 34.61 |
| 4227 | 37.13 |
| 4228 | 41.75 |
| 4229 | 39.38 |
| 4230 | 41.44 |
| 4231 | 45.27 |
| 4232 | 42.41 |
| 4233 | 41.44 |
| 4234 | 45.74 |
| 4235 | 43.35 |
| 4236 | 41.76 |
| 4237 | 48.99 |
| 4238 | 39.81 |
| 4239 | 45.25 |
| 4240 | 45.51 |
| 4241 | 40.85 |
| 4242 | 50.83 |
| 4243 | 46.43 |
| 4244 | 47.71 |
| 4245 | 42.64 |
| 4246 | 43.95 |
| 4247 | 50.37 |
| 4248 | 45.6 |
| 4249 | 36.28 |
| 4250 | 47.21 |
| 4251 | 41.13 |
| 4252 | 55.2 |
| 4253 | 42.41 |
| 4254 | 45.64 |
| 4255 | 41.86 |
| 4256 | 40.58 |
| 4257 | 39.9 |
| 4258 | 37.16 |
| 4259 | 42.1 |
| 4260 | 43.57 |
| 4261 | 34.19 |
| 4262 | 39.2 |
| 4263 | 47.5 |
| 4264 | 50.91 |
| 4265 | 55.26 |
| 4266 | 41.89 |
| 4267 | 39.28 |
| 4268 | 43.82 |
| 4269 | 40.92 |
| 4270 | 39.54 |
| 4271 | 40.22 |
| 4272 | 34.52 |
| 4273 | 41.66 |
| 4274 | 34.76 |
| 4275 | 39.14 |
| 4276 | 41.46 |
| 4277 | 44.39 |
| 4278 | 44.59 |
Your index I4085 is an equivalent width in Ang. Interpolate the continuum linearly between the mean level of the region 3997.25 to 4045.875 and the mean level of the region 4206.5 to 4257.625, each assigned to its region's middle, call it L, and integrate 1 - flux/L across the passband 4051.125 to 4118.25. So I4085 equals 3.46 Ang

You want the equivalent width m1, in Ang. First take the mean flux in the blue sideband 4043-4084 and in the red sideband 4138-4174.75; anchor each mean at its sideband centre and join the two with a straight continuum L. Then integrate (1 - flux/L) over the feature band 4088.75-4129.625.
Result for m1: 2.2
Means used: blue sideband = 40.2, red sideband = 42.5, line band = 39.1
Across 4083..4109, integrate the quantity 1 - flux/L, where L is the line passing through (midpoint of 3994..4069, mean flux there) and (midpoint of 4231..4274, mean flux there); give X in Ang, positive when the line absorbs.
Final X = 1.35 Ang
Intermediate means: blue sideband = 41.1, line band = 39.6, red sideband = 43.4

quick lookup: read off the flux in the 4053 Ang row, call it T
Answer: 43.58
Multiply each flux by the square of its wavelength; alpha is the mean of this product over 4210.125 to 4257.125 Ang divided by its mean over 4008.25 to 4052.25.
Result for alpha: 1.1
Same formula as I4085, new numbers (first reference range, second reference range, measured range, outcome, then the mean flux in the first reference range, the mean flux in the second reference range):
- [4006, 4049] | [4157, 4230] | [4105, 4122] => 1.8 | 41.7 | 42.6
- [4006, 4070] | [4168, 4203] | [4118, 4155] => 1.5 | 41.3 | 43.2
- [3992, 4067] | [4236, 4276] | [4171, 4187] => 0.2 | 40.9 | 43.1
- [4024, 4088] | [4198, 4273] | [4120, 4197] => -1.3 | 40.9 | 42.4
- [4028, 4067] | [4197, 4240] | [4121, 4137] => 0.2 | 40.9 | 41.8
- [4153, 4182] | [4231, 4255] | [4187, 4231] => 1.5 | 42.9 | 44.8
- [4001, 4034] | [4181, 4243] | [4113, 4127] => 0.6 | 41.4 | 42.8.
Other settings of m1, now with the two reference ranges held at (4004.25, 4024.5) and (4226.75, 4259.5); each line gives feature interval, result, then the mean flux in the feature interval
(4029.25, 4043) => 0.10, 41.6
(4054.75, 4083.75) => 1.52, 40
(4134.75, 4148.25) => 0.86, 40.1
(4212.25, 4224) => 0.51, 41.5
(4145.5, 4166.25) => -0.38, 43.7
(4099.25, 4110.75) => 1.11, 38.4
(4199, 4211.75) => 0.39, 42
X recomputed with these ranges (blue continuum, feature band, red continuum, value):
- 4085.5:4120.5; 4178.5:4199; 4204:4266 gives -1.6 Ang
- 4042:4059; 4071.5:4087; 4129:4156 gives 0.2 Ang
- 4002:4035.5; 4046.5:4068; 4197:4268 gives 0.6 Ang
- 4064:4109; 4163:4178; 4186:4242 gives -0.3 Ang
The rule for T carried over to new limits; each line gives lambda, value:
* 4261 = 34.19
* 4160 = 46.89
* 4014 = 40.81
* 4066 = 35.94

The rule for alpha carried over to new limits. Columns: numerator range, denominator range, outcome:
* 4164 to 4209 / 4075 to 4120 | 1.15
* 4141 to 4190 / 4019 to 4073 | 1.10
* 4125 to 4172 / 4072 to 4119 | 1.10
